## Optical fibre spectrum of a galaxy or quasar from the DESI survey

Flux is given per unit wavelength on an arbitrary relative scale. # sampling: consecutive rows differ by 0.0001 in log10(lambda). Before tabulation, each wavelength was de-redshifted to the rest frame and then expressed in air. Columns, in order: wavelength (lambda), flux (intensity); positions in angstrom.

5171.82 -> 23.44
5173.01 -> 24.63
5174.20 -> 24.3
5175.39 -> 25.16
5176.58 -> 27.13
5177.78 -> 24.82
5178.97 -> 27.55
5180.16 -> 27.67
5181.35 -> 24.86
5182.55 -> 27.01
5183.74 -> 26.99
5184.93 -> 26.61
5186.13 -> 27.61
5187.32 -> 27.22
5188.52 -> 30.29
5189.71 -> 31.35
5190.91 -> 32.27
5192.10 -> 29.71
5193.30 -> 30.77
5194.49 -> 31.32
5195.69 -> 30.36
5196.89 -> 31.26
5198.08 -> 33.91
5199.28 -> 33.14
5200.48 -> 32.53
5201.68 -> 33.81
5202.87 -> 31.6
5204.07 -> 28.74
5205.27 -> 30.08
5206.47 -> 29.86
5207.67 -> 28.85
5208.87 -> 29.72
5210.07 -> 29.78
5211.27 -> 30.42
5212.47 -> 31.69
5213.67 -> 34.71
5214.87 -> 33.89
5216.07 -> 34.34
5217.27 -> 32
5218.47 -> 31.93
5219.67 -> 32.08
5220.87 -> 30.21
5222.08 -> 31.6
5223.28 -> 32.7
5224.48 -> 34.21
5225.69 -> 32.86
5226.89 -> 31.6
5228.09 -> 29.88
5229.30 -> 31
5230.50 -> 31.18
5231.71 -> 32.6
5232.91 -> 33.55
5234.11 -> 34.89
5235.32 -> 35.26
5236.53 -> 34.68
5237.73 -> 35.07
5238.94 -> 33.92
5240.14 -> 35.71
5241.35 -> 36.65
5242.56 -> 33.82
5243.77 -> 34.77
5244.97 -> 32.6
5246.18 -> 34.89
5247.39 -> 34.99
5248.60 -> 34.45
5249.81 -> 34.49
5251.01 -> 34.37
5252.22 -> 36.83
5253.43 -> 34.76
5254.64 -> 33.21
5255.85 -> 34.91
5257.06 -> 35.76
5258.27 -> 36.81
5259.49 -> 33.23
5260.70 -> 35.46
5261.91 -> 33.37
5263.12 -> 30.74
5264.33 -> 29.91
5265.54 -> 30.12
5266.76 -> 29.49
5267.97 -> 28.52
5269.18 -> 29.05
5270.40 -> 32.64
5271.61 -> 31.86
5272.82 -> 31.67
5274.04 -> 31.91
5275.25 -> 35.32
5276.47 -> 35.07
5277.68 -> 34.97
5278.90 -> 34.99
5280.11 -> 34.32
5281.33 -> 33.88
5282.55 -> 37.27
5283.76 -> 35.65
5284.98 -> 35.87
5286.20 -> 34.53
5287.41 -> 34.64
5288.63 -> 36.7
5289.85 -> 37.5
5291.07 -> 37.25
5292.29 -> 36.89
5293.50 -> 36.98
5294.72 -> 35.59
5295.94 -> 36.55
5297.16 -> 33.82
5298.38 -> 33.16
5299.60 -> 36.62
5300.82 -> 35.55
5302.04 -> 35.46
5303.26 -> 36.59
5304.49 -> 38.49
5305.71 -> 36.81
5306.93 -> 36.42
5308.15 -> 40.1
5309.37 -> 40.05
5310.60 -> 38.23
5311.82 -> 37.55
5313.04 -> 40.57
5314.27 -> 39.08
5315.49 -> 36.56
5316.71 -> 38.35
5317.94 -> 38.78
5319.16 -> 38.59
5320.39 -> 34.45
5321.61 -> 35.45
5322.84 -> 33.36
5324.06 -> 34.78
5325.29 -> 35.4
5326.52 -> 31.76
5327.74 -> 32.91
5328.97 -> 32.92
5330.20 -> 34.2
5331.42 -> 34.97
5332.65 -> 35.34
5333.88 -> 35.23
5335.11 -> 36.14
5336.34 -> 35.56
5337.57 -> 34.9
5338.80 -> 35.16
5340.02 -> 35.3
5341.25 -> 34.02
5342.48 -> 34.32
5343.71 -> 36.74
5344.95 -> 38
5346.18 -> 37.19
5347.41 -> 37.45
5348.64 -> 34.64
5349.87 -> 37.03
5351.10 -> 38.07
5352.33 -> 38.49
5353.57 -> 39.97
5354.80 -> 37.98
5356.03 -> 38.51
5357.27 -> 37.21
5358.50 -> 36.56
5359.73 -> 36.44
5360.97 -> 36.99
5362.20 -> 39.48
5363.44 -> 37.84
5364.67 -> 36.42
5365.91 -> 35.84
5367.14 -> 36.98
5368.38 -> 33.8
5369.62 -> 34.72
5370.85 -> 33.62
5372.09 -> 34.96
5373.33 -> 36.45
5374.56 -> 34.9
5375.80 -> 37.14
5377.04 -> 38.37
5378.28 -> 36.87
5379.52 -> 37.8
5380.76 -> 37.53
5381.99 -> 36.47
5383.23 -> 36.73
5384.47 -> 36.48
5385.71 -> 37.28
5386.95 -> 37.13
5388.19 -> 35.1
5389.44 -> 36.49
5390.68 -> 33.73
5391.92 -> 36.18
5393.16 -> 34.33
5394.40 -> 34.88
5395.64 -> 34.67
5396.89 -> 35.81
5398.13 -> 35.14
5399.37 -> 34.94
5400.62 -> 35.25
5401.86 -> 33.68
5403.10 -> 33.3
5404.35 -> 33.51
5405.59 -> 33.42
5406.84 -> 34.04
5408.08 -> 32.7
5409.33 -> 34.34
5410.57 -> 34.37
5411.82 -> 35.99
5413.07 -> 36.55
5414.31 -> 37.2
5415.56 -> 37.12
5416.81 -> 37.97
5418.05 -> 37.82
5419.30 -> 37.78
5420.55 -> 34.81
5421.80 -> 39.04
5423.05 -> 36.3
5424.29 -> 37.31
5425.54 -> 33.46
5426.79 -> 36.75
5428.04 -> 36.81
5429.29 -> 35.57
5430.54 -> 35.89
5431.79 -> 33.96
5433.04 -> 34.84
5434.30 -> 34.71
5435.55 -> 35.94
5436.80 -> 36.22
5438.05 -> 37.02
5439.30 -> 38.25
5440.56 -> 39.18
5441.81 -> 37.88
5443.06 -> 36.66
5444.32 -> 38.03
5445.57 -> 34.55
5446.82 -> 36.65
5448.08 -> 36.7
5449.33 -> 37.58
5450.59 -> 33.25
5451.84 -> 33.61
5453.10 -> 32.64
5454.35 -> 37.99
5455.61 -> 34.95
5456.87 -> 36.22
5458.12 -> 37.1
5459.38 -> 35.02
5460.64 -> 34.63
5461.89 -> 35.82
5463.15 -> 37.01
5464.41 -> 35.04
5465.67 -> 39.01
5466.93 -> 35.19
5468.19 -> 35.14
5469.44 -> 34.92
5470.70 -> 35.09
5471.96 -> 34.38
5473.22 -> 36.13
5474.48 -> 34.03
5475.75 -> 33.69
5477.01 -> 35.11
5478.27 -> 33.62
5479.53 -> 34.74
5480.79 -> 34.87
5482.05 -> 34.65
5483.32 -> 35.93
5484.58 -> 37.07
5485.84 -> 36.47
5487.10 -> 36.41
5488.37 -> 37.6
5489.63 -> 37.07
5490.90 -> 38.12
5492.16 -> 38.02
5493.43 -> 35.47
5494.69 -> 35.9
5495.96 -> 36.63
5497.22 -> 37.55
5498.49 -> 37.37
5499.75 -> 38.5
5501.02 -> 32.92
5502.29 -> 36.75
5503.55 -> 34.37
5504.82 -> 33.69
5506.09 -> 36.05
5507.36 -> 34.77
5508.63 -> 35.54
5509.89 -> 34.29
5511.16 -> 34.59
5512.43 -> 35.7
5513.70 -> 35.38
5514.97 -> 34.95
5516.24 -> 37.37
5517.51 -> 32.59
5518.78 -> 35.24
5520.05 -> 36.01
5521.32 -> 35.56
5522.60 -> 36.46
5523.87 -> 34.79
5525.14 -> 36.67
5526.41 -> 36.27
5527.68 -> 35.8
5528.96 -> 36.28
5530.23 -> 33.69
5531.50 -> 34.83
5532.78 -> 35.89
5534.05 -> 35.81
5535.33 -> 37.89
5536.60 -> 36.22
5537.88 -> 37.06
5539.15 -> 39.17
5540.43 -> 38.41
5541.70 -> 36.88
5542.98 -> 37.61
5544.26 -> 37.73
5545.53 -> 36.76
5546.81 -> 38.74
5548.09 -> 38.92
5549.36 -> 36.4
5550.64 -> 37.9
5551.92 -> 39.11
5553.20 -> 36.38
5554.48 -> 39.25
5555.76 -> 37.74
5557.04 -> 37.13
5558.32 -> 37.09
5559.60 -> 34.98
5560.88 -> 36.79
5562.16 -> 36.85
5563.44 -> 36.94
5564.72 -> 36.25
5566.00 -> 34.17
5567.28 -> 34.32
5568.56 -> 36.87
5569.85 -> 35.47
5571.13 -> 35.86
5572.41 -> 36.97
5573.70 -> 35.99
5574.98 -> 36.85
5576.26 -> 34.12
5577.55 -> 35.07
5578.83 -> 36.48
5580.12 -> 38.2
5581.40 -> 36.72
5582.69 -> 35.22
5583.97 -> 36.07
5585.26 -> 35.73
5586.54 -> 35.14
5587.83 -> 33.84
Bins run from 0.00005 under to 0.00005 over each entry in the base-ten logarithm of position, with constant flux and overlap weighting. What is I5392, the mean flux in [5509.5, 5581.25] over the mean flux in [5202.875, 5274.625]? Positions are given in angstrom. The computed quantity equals 1.11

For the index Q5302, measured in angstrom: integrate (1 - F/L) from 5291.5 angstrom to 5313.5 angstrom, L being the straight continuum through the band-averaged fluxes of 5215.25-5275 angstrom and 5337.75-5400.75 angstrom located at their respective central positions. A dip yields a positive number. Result -1.5 angstrom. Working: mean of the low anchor 33.1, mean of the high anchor 36.3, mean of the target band 37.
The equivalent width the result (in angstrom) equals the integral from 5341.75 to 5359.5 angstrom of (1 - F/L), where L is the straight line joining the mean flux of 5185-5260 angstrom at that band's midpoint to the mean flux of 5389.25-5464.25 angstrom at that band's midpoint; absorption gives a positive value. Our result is -1.39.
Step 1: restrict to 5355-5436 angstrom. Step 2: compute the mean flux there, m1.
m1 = 35.9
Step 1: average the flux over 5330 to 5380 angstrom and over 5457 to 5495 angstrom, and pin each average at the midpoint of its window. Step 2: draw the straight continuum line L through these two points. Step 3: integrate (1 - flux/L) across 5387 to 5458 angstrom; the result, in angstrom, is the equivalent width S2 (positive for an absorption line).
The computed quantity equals 0.7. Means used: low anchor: 36.4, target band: 35.7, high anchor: 35.8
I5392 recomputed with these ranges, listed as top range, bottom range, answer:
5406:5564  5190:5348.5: 1.06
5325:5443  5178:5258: 1.12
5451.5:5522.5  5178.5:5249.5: 1.12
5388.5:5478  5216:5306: 1.05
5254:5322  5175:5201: 1.21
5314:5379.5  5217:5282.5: 1.09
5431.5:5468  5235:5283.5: 1.07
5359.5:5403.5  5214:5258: 1.07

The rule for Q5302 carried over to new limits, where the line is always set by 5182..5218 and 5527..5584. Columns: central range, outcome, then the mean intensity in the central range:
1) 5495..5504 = -0.15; 36.3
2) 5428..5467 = -1.35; 36.1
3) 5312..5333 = -1.92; 35.8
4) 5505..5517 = 0.20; 35.3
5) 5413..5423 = -0.85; 37.3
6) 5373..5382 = -0.88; 37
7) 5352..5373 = -2.10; 36.8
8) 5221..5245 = -1.60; 33.4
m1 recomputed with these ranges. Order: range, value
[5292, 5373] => 36.3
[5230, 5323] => 35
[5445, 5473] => 35.6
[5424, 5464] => 36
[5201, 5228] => 31.6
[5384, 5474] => 35.8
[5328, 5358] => 36.2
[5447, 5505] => 35.8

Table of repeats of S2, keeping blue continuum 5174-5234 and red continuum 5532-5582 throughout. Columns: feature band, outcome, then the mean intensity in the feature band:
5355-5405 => -3.5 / 36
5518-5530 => 0.2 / 35.8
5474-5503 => -0.3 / 36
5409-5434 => -1.3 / 36.2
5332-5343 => -0.8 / 35.1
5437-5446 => -0.7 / 37.4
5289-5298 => -1.2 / 36.3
